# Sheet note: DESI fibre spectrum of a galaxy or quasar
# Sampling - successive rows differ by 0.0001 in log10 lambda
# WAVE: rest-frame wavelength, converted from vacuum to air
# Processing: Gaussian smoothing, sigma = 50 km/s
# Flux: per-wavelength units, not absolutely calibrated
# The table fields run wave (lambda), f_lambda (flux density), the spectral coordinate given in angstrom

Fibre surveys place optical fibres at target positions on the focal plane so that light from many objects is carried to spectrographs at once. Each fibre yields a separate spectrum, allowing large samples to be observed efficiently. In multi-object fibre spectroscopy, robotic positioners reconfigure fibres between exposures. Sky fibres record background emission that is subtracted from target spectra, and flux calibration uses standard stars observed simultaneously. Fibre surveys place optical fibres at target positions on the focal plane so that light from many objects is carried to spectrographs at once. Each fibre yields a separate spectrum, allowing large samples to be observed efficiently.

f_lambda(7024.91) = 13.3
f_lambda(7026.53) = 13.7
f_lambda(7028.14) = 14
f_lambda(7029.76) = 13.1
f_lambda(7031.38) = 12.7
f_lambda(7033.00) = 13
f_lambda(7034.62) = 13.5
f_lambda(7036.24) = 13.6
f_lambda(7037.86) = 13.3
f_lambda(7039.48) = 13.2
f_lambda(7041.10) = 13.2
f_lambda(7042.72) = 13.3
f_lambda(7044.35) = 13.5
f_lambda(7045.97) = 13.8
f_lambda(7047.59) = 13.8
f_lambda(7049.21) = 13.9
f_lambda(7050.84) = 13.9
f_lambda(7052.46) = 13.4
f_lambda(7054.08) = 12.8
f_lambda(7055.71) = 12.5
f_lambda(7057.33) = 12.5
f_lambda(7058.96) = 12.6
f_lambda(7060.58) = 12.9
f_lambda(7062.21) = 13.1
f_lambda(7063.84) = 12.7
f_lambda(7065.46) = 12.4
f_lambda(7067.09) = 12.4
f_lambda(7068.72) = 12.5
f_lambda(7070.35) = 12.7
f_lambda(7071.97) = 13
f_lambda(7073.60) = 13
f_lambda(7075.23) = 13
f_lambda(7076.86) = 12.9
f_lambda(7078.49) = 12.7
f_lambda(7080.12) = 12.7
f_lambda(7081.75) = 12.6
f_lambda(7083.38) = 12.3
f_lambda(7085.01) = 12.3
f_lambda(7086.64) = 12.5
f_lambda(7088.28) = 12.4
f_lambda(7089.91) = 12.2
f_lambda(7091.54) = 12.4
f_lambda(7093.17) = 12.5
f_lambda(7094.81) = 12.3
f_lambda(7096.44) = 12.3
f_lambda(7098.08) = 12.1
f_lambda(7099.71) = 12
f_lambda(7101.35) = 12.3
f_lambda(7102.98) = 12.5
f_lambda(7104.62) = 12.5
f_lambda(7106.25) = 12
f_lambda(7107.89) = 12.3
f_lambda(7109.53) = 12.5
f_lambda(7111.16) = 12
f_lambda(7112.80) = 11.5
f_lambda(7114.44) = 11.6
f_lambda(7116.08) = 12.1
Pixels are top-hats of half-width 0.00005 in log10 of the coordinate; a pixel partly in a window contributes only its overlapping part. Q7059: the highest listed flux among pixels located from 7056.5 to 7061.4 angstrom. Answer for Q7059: 12.9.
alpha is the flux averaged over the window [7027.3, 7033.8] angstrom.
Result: 13.2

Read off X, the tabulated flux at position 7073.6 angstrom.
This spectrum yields 13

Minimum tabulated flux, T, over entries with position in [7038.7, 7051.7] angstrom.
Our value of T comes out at 13.2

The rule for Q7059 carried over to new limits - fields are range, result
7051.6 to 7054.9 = 13.4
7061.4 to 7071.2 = 13.1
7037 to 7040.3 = 13.3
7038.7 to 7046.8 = 13.8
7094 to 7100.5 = 12.3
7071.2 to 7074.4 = 13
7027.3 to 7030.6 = 14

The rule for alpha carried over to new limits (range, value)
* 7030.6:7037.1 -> 13.2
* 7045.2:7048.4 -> 13.8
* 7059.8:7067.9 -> 12.7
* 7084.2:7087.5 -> 12.4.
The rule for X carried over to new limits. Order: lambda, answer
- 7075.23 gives 13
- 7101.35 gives 12.3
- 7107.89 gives 12.3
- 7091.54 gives 12.4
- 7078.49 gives 12.7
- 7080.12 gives 12.7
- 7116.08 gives 12.1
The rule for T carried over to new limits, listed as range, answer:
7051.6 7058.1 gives 12.5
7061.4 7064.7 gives 12.7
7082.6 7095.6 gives 12.2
